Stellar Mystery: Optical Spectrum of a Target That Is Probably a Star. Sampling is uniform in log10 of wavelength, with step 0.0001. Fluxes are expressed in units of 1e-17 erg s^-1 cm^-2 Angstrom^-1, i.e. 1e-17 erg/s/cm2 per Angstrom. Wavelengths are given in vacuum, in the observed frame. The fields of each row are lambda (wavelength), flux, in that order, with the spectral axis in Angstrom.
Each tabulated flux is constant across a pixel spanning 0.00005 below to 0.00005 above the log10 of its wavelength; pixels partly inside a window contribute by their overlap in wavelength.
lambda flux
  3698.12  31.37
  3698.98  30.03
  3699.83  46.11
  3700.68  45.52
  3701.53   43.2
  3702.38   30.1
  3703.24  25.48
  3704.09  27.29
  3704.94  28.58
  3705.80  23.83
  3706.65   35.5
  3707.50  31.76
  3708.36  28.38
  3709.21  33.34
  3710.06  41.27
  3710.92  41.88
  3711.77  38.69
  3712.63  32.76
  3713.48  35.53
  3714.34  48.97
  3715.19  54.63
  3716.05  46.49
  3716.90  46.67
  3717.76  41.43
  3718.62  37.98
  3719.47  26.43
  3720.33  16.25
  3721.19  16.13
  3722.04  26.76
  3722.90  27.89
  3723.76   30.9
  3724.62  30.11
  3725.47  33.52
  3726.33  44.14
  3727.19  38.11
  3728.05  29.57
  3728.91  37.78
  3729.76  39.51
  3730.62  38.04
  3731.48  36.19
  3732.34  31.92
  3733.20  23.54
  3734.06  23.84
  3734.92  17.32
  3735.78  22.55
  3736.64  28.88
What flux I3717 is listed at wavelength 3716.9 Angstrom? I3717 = 46.67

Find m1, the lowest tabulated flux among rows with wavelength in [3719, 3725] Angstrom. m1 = 16.13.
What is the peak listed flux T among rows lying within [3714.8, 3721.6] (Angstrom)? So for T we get 54.63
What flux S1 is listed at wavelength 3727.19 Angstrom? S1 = 38.11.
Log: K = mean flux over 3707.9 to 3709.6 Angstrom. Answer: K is 30.8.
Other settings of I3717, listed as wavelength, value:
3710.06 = 41.27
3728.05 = 29.57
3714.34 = 48.97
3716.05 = 46.49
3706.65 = 35.5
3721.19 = 16.13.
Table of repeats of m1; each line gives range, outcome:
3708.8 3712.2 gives 33.34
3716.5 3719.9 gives 26.43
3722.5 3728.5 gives 27.89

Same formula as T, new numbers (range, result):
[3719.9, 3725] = 30.9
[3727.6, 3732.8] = 39.51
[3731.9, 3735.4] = 31.92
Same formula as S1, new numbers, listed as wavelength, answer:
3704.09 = 27.29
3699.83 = 46.11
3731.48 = 36.19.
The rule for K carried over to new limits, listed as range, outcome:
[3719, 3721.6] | 20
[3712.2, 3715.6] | 43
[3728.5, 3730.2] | 38.8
